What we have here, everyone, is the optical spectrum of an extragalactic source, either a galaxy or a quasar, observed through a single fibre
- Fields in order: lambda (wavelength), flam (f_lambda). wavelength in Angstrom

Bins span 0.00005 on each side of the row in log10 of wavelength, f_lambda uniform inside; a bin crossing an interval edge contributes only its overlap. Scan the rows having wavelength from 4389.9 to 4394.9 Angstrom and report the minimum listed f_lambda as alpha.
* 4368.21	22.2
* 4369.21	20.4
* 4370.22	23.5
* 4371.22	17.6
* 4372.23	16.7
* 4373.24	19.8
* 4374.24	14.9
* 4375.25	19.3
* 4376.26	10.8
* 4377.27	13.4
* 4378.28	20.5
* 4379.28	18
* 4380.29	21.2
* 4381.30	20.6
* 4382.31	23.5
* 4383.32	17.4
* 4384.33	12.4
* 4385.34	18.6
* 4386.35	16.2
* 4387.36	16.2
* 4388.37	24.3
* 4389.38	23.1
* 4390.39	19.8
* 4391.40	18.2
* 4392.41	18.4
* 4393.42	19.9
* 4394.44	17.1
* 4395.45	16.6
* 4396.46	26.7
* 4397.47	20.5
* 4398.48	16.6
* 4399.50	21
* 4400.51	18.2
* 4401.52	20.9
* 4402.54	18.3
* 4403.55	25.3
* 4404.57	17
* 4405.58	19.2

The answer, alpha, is 17.1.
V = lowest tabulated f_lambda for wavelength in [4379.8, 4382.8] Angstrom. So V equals 20.6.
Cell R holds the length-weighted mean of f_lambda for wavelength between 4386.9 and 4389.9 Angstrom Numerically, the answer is 21.3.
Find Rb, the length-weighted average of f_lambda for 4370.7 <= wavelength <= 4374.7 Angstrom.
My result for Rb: 17.3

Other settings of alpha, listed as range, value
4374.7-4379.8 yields 10.8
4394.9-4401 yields 16.6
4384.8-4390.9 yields 16.2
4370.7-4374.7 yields 14.9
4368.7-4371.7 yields 17.6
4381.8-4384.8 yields 12.4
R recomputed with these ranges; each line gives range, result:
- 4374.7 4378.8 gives 16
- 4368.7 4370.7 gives 22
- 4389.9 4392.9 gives 18.8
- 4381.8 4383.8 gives 20.5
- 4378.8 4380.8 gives 19.6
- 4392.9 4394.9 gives 18.5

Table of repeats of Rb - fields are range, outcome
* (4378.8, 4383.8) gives 20.1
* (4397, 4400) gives 19.3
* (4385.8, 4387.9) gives 16.4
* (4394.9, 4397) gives 21.6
